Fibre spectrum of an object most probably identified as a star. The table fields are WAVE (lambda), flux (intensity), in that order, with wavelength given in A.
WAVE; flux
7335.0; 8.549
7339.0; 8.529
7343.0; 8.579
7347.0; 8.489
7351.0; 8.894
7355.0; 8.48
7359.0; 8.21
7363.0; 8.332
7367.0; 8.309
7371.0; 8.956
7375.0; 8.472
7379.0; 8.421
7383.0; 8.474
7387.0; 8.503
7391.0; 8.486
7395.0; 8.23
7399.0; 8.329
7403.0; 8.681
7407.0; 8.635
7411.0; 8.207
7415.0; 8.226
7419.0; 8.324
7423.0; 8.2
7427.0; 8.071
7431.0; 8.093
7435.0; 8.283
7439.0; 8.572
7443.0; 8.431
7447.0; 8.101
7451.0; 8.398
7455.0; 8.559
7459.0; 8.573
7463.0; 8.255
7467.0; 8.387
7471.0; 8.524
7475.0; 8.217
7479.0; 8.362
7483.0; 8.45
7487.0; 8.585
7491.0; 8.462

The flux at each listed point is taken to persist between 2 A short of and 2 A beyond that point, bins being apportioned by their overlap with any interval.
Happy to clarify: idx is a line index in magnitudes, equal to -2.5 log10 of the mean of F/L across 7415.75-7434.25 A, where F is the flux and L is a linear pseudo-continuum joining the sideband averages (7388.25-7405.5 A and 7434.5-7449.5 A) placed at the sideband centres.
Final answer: 0.03 mag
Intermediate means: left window 8.44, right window 8.35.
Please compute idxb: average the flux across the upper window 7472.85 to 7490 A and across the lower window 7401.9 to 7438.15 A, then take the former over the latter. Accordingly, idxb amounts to 1.01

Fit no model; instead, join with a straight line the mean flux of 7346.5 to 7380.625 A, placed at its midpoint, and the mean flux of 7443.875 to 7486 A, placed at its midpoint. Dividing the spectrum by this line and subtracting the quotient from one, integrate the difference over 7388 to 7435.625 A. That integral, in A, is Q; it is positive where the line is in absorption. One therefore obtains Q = 0.8 A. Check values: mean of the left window 8.51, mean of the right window 8.39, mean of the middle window 8.32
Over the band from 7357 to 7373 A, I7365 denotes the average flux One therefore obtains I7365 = 8.45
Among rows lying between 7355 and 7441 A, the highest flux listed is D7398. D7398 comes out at 8.956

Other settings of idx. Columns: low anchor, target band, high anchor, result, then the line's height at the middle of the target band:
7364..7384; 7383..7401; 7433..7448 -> 0.01 mag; 8.48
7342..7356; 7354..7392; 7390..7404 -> 0.01 mag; 8.52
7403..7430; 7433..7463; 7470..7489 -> -0.01 mag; 8.36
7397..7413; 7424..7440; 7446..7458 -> 0.02 mag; 8.42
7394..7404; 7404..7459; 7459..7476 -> 0.01 mag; 8.39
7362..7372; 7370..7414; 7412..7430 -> -0.01 mag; 8.37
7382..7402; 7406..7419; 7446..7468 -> 0.01 mag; 8.41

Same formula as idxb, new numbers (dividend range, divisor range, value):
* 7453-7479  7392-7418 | 1.00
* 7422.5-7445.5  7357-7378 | 0.98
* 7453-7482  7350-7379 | 0.99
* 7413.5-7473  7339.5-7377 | 0.98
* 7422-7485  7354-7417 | 0.99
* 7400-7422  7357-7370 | 1.01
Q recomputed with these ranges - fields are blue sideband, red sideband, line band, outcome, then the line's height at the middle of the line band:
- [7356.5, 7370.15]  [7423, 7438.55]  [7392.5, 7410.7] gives -0.4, 8.26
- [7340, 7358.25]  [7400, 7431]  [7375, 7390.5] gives 0.0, 8.45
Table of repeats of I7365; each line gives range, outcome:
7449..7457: 8.48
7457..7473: 8.43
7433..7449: 8.35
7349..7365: 8.48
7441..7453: 8.31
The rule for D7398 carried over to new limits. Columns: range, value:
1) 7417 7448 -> 8.572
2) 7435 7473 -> 8.573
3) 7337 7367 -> 8.894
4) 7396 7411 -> 8.681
